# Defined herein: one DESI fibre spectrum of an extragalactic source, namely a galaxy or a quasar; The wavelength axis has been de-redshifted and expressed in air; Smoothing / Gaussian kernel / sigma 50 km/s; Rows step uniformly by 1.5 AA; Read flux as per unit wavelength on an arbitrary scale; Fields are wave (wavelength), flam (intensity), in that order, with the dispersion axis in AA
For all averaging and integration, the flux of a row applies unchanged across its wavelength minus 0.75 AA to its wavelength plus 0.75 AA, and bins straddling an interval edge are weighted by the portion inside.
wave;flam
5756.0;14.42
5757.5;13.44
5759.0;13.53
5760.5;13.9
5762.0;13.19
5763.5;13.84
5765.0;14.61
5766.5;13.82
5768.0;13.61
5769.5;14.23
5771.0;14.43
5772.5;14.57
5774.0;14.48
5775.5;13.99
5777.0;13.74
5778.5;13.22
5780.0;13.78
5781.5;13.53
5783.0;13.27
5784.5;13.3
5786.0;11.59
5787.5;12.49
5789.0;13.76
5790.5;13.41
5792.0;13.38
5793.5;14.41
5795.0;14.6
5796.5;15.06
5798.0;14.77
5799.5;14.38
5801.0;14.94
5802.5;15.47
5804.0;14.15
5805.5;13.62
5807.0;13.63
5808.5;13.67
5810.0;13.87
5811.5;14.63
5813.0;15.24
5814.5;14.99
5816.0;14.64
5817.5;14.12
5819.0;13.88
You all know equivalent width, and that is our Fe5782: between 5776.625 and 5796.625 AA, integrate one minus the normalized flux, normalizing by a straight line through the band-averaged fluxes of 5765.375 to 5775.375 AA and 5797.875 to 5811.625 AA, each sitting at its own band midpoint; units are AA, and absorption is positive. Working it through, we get 1.0 AA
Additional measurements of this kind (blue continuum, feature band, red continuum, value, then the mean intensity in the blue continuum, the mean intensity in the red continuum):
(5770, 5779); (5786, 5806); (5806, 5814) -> 0.10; 14.1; 14.2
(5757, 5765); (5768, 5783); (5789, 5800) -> -0.02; 13.7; 14.2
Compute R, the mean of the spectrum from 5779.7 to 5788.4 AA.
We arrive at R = 13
